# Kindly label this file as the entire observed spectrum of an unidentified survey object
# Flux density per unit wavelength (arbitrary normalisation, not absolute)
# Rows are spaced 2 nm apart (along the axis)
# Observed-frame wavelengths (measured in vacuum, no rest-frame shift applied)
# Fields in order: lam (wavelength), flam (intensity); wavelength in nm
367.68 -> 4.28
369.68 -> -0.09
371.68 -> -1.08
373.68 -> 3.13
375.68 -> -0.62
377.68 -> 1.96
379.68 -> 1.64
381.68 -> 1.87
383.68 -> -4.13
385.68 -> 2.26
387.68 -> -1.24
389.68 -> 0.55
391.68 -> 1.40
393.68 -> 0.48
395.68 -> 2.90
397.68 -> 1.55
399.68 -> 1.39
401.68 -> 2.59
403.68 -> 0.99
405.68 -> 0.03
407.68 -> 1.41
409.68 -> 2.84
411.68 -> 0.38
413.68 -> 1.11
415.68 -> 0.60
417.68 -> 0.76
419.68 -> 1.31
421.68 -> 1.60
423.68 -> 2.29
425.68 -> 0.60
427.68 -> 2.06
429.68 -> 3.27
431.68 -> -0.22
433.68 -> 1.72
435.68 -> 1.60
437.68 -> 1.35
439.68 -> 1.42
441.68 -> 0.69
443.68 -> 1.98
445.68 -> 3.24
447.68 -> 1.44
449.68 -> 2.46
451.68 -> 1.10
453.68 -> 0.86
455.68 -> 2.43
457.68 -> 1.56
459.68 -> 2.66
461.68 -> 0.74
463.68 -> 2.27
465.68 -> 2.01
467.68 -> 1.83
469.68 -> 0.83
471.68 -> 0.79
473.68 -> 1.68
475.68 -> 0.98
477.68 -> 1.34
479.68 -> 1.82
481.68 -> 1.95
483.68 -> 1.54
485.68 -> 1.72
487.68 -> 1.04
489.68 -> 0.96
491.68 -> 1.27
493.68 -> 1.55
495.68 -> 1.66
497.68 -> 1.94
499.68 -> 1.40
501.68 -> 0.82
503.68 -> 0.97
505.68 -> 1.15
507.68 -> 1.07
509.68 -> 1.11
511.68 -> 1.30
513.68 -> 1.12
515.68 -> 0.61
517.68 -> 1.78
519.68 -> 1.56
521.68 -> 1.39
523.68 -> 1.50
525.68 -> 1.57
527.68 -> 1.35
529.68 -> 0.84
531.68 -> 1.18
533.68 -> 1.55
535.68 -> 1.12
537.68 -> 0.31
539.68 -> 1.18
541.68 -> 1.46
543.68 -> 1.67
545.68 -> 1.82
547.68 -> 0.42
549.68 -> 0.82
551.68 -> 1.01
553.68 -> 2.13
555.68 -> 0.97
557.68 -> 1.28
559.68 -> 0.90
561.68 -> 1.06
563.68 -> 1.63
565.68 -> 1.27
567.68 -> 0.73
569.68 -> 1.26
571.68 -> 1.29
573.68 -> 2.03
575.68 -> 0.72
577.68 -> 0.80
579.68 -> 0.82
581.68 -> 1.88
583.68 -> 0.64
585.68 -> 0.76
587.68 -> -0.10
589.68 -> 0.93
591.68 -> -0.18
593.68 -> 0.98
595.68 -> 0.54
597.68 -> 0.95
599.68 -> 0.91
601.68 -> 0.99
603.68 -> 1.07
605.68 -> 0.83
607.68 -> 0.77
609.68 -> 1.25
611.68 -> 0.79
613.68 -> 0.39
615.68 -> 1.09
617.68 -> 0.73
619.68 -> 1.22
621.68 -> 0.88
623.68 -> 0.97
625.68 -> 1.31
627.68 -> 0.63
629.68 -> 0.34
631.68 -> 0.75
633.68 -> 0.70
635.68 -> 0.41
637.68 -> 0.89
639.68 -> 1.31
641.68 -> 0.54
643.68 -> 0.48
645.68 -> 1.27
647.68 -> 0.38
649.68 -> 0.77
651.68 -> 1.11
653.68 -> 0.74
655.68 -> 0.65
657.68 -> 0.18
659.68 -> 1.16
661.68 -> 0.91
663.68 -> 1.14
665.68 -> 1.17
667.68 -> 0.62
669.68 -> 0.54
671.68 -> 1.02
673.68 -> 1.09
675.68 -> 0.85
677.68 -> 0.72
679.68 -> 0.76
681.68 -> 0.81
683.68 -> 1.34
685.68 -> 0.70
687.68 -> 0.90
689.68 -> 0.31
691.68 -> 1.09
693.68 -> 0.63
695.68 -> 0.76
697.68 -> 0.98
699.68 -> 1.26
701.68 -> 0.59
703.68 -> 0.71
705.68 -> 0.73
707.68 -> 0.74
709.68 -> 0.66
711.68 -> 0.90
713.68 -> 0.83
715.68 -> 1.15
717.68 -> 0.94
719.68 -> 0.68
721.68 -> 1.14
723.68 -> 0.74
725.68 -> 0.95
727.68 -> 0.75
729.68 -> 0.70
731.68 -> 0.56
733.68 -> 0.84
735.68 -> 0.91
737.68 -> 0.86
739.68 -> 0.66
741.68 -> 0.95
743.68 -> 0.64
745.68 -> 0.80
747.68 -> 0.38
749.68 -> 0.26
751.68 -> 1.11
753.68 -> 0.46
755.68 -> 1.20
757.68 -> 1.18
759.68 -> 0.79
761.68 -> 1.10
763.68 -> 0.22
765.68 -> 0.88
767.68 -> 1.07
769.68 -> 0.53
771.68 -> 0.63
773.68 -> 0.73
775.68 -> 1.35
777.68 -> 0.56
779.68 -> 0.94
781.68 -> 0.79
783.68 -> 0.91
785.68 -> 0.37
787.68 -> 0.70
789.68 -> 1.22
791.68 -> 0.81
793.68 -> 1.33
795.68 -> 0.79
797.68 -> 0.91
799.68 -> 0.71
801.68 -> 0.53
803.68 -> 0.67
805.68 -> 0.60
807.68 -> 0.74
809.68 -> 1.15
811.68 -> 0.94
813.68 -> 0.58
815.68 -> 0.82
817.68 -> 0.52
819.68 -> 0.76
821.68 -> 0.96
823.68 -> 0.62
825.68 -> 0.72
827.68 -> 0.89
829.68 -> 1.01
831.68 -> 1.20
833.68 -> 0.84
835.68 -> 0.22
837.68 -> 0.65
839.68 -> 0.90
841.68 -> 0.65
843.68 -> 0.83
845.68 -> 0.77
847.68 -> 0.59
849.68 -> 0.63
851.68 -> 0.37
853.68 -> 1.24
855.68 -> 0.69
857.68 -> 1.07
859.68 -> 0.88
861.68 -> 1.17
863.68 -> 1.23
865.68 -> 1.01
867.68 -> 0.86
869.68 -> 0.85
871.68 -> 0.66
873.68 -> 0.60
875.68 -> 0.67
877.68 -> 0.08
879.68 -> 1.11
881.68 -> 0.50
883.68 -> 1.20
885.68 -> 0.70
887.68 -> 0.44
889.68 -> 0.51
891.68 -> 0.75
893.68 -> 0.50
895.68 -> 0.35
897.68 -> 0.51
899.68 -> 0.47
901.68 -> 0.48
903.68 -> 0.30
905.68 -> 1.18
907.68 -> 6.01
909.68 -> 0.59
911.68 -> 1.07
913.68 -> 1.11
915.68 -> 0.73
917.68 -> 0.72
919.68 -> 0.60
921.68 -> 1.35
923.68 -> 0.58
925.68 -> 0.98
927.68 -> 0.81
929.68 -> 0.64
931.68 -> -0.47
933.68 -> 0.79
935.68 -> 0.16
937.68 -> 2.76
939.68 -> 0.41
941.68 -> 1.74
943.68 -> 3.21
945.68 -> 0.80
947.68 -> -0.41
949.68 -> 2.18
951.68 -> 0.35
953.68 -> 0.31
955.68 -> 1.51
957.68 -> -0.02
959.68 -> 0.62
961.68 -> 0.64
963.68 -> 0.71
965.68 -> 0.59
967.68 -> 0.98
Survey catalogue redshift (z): 1.433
